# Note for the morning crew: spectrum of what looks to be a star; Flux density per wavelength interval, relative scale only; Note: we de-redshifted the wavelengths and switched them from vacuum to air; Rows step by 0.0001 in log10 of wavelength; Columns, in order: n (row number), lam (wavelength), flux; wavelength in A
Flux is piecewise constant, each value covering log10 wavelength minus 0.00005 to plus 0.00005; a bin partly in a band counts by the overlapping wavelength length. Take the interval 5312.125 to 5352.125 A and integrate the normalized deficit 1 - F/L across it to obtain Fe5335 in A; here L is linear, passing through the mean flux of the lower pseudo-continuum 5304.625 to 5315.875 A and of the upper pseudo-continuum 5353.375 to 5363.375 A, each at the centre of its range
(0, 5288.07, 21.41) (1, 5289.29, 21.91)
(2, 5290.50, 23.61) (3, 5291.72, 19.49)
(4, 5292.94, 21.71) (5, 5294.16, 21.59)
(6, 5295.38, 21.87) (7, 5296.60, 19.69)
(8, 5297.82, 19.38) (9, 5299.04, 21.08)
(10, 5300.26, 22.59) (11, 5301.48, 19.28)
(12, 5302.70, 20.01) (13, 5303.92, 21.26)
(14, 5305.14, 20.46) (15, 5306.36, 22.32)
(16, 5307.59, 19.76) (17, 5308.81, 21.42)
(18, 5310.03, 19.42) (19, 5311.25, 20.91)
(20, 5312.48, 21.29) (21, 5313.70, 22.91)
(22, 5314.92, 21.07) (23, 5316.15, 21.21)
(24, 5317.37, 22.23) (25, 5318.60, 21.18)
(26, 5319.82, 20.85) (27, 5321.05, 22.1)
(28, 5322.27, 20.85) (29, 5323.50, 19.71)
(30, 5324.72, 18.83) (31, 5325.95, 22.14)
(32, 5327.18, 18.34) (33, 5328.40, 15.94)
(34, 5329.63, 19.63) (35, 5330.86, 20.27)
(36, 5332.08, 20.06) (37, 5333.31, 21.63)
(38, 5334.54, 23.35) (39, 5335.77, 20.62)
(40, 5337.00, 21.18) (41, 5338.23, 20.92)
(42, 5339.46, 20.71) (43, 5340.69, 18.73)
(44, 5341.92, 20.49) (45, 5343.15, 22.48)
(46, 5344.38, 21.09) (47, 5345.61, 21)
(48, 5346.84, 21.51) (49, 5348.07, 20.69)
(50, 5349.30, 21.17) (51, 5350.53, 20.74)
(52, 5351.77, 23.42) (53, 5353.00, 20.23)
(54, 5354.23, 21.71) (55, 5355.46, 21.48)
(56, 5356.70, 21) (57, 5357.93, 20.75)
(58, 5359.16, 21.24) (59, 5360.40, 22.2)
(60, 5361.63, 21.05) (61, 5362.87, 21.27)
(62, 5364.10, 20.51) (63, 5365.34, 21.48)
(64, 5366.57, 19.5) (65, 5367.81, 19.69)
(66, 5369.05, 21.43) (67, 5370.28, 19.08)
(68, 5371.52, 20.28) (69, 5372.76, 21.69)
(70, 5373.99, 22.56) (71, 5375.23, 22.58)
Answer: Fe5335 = 0.6 A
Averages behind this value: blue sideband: 21.1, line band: 20.8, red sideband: 21.3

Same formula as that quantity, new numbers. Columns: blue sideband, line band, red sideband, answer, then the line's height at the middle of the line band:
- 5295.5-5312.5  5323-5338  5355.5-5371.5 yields 0.4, 20.7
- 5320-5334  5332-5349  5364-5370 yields -0.8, 20.1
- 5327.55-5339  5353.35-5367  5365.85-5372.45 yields -0.6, 20.2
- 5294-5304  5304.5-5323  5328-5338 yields -0.5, 20.6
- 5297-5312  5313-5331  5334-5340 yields 0.4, 21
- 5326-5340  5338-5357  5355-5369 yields -0.4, 20.6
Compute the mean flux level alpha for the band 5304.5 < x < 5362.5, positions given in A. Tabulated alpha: 20.9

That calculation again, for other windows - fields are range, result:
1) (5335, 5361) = 21.1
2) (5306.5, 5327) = 21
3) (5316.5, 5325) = 20.9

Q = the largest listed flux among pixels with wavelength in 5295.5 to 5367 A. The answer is 23.42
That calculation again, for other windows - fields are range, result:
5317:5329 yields 22.23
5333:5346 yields 23.35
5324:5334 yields 22.14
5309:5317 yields 22.91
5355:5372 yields 22.2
